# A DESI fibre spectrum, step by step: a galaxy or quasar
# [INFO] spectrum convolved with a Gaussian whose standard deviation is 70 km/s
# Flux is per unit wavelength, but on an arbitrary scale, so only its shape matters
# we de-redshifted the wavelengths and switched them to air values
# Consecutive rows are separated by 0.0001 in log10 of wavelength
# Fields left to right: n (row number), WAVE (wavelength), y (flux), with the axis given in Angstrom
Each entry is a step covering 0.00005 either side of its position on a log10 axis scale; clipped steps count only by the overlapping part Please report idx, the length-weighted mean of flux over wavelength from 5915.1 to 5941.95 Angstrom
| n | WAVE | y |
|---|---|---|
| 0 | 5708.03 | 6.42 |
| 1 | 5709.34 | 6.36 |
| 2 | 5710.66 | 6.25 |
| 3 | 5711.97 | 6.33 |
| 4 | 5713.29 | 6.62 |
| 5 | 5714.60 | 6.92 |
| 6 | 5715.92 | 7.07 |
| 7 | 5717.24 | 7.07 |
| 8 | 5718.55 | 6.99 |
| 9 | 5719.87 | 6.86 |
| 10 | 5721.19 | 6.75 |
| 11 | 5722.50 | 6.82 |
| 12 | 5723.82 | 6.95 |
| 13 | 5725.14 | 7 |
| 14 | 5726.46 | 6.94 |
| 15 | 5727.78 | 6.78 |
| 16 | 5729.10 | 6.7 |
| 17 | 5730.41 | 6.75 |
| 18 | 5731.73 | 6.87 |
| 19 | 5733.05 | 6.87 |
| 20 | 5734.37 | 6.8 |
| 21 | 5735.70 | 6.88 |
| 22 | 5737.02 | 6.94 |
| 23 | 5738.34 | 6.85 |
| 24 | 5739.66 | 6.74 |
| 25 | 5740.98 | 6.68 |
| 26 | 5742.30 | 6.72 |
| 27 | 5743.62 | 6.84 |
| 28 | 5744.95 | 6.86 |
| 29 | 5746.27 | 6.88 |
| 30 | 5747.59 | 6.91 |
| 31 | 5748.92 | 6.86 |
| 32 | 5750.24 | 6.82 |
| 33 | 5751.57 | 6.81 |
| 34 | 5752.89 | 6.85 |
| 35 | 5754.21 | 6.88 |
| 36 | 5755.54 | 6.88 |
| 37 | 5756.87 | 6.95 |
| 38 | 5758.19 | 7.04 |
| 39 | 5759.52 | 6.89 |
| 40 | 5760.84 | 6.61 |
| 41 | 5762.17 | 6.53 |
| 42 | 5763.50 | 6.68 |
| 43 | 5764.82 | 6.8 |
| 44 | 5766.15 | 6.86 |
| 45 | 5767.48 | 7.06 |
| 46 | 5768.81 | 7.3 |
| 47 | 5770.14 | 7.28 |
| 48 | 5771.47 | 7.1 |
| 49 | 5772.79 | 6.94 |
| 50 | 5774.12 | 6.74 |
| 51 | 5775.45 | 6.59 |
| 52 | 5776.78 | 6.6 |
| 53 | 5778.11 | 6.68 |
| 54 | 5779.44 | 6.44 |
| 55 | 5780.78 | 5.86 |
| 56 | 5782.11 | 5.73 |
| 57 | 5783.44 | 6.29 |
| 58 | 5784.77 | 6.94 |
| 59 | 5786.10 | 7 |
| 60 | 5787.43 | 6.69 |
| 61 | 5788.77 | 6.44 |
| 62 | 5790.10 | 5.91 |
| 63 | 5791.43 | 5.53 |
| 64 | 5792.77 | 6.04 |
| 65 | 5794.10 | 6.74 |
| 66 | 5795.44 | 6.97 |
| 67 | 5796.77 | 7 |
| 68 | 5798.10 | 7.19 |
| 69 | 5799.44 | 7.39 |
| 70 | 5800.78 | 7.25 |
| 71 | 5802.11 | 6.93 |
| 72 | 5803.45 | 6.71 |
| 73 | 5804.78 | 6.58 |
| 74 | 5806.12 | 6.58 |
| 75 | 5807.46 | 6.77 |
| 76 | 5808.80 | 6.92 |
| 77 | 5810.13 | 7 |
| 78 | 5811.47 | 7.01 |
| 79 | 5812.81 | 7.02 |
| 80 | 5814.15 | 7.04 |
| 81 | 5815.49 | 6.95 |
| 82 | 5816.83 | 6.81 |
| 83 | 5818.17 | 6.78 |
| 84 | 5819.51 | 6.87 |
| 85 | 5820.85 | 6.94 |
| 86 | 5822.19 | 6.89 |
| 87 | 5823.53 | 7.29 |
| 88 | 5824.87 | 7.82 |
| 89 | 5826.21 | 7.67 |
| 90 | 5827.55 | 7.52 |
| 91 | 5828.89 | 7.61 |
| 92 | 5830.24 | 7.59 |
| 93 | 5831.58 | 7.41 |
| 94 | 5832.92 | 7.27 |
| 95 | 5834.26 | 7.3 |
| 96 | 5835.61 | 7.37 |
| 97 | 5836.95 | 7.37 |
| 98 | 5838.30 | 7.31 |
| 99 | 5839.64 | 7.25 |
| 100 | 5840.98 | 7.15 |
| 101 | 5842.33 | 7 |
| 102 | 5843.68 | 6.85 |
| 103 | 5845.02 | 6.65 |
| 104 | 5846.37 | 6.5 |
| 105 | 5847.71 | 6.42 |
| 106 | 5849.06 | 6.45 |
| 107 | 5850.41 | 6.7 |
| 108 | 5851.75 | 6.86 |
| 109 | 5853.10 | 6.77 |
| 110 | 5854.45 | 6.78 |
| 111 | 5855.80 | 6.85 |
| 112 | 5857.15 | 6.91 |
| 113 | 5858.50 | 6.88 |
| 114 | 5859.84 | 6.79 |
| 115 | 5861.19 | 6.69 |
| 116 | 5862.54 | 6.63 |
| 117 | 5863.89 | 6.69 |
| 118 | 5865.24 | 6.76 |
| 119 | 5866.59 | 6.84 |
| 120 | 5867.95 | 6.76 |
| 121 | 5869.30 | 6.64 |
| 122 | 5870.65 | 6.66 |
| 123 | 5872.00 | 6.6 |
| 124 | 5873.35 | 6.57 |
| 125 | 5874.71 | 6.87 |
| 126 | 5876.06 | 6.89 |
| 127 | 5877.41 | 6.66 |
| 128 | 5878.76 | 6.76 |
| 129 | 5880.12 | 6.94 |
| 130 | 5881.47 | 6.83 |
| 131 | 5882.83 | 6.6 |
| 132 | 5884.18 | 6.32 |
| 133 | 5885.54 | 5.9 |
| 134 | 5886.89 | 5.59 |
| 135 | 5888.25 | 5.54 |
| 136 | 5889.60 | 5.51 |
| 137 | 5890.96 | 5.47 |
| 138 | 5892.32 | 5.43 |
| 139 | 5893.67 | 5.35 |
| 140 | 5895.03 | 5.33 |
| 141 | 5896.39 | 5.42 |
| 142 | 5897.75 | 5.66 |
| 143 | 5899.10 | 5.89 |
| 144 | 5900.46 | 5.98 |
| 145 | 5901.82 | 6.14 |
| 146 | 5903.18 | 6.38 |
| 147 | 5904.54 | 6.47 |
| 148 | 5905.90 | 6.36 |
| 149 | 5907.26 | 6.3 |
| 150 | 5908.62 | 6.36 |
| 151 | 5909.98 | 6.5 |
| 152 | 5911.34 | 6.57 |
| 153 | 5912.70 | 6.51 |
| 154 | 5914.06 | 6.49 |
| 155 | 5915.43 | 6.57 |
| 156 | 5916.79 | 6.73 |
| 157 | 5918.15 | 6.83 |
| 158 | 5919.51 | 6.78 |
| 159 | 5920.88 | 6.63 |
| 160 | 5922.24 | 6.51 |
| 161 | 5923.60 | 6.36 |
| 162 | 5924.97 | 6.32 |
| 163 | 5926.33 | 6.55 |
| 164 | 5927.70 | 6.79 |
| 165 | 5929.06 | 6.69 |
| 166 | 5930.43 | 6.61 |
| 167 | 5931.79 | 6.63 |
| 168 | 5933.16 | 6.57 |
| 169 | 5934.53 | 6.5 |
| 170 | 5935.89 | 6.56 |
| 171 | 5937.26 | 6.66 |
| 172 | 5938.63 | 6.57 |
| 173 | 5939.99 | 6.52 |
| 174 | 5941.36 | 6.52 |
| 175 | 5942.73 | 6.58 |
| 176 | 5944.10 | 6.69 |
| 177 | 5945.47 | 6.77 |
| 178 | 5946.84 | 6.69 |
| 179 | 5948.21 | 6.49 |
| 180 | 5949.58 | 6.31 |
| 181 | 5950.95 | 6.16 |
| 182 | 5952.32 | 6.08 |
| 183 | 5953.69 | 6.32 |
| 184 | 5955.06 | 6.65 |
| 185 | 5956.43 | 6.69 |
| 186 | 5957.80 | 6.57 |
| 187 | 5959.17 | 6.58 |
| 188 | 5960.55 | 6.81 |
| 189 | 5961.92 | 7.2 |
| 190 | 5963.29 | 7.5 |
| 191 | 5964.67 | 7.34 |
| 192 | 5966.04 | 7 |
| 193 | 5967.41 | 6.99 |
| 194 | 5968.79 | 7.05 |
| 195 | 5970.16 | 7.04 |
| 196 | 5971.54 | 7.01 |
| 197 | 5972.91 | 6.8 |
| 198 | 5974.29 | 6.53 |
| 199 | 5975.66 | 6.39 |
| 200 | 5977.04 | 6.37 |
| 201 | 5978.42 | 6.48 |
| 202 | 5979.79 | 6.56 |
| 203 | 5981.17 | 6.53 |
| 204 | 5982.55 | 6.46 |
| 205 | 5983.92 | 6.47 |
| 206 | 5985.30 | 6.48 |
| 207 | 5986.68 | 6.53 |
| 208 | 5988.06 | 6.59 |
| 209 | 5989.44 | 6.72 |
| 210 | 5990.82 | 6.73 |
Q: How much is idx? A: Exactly 6.6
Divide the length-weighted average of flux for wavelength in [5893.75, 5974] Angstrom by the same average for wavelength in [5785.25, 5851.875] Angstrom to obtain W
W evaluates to 0.9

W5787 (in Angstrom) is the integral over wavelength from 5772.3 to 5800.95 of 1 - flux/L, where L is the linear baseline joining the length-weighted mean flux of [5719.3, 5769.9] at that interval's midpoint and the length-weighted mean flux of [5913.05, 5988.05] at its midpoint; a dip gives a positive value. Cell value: 1.0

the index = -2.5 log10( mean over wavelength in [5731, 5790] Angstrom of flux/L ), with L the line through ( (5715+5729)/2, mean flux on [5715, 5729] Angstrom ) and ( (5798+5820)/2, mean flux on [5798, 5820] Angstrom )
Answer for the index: 0.02 mag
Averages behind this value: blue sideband 6.91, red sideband 6.92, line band 6.76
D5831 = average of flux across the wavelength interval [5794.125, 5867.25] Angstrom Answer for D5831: 6.99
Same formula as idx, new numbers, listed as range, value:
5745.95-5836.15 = 6.88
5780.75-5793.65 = 6.27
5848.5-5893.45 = 6.51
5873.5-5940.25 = 6.34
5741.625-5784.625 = 6.76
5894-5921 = 6.27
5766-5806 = 6.69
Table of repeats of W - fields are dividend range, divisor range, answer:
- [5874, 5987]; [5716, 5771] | 0.94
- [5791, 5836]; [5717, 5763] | 1.03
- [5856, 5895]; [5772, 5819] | 0.96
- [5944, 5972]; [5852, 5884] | 1.00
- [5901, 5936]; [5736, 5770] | 0.95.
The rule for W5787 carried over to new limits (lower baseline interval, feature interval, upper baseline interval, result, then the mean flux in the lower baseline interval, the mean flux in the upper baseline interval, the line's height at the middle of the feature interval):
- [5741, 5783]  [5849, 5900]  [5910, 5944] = 1.99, 6.77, 6.59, 6.64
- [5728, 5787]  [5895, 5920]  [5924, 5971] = 1.49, 6.78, 6.67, 6.7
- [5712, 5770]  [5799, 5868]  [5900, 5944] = -3.09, 6.86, 6.52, 6.68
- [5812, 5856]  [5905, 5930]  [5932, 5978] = 0.92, 7.06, 6.68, 6.8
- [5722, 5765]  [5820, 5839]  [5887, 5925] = -2.67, 6.83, 6.15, 6.47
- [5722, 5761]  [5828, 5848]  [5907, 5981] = -1.21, 6.85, 6.64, 6.75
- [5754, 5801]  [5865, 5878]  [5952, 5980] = 0.03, 6.71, 6.77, 6.74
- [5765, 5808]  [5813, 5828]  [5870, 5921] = -1.32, 6.69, 6.27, 6.56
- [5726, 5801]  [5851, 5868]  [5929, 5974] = -0.15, 6.75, 6.7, 6.73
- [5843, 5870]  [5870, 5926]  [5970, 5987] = 3.25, 6.72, 6.58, 6.67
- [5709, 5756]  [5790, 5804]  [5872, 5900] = -0.48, 6.81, 6.09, 6.51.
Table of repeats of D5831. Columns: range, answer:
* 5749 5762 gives 6.85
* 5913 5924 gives 6.62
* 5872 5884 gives 6.74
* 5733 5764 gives 6.82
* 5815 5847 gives 7.18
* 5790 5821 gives 6.8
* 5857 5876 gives 6.74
